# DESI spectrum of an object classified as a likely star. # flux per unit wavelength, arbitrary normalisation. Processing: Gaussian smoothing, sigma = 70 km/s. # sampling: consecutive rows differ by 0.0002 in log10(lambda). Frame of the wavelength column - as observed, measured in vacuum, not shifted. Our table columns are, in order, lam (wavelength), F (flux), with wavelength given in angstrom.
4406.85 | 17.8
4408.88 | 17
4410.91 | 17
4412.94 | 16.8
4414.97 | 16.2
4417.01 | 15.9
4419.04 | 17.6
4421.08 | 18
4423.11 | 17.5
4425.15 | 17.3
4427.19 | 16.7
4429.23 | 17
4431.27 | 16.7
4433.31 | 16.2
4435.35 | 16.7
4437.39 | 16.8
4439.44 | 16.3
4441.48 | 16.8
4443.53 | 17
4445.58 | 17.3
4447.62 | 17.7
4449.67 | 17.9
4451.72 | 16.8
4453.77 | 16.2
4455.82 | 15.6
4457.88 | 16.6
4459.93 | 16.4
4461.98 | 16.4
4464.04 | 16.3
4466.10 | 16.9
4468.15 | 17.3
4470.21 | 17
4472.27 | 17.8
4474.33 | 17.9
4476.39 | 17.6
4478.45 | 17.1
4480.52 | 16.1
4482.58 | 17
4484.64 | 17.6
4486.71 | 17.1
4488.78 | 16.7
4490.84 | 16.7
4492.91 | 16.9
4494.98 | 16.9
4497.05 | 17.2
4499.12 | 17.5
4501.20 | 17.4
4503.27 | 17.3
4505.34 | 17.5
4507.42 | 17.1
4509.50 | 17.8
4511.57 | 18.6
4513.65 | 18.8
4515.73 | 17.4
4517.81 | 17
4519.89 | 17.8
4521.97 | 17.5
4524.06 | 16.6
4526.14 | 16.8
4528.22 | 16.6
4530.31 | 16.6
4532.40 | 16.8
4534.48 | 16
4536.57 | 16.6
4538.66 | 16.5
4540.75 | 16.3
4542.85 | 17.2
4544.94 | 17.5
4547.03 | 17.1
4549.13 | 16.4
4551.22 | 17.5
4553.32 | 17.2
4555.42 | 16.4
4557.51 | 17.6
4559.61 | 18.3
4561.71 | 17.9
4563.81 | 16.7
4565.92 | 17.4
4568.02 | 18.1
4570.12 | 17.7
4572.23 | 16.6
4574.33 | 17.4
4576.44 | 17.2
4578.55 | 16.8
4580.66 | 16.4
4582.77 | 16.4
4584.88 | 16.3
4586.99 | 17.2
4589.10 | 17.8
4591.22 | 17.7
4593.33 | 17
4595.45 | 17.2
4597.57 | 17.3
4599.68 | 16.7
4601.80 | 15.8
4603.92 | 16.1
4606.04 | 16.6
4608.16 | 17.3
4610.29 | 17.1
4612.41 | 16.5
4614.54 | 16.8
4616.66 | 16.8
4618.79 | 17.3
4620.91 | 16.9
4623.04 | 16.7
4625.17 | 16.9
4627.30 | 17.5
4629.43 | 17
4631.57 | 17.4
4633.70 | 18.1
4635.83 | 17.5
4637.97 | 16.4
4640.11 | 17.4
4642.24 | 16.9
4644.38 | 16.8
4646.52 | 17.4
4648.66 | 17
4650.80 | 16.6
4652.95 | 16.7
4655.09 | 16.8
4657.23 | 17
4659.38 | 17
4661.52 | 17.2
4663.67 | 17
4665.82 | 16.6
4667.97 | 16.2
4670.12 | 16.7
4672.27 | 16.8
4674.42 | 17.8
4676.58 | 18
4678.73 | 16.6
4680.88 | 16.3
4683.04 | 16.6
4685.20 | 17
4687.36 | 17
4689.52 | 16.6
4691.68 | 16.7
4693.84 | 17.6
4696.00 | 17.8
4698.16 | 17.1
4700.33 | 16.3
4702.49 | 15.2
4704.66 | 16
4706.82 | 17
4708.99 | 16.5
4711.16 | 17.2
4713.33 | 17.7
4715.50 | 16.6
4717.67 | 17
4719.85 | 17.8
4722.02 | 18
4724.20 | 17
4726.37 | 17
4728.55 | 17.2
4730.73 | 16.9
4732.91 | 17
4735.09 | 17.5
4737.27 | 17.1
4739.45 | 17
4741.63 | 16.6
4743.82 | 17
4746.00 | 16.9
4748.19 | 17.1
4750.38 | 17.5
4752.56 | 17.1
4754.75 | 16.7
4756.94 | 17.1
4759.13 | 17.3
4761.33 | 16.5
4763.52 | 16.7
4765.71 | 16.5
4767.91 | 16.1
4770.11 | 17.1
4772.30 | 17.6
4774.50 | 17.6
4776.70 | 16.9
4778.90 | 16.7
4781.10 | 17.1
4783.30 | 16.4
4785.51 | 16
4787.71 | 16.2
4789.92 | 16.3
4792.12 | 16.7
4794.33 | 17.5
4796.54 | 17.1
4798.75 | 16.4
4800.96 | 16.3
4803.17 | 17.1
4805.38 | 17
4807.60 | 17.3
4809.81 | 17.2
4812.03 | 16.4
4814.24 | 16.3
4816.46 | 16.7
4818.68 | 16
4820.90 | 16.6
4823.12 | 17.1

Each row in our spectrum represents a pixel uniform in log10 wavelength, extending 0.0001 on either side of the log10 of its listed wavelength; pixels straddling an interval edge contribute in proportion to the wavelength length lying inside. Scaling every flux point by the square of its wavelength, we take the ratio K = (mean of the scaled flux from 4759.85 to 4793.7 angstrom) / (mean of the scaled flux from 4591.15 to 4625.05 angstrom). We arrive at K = 1.1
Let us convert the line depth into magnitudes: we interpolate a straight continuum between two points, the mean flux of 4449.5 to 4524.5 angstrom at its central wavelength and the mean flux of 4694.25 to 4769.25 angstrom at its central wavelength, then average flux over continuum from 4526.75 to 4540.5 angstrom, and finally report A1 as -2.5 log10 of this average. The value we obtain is 0.04 mag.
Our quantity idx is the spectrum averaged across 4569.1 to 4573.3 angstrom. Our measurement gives 17.2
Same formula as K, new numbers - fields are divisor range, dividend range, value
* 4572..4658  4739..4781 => 1.06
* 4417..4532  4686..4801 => 1.11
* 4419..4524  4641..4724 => 1.08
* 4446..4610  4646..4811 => 1.08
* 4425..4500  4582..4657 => 1.08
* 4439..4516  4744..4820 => 1.12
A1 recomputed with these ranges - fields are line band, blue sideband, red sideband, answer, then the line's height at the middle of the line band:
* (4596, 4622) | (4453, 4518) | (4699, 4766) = 0.02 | 17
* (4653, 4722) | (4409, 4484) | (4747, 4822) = -0.01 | 16.8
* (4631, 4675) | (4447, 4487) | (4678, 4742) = 0.00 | 16.9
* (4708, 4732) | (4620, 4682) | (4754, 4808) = -0.02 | 16.9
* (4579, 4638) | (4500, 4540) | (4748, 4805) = 0.01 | 17.1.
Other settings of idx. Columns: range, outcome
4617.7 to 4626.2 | 17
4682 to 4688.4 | 16.9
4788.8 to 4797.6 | 16.9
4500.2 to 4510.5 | 17.4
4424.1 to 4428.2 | 17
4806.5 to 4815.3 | 16.8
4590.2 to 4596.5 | 17.3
